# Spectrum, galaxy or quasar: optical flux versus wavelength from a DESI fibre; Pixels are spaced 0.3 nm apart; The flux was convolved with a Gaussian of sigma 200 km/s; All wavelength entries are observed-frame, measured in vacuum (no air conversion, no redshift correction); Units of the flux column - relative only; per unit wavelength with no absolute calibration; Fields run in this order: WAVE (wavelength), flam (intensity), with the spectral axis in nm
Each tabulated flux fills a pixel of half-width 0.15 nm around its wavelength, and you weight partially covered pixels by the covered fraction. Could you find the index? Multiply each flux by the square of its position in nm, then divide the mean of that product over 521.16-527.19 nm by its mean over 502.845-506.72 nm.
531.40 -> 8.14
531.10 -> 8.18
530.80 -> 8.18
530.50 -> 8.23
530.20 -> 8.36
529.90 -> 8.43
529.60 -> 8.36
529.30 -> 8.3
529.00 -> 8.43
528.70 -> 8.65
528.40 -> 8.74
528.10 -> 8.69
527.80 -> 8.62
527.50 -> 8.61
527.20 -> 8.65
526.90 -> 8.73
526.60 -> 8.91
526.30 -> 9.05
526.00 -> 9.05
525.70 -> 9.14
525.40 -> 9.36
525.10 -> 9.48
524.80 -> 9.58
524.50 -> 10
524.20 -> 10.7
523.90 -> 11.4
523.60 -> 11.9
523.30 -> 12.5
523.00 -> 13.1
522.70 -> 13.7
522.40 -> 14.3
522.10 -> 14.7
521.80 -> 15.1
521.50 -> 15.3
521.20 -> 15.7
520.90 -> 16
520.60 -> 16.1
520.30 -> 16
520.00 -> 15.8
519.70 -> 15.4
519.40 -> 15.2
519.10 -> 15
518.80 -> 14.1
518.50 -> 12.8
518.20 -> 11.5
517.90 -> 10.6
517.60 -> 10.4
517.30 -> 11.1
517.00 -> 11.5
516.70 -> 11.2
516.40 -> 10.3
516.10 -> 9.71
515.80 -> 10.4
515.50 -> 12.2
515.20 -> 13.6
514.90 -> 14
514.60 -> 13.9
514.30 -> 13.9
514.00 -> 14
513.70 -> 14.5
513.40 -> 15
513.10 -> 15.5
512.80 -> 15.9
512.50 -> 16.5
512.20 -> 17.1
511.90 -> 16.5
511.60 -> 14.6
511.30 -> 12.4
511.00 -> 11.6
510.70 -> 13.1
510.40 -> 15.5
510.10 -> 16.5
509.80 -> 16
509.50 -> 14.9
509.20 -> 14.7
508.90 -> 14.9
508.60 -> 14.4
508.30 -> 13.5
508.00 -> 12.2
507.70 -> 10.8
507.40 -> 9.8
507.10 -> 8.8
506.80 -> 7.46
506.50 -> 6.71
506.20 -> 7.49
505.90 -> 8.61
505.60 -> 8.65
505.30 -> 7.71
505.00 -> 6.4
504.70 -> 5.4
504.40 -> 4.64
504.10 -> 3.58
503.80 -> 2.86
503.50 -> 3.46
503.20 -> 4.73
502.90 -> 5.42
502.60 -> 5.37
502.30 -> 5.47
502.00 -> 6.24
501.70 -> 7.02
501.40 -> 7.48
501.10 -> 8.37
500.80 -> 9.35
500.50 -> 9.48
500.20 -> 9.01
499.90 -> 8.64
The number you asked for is 2.1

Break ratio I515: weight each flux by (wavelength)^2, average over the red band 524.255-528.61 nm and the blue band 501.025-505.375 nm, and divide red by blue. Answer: 1.80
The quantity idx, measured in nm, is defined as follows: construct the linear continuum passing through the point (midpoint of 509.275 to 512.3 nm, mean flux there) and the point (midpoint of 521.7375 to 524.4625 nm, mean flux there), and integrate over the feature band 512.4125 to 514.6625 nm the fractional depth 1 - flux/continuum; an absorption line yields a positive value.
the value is -0.08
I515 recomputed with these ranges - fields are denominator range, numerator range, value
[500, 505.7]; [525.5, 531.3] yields 1.50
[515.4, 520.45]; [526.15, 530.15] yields 0.71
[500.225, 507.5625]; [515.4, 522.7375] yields 2.11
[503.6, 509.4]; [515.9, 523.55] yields 1.59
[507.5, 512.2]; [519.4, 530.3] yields 0.84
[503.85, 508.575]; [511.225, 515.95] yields 1.81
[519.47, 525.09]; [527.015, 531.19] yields 0.64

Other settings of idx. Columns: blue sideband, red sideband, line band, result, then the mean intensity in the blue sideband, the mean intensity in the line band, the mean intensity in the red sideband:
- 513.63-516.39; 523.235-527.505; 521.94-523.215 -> -0.397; 12.7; 13.9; 9.79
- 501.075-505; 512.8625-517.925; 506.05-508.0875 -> -0.315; 5.33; 8.94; 12.6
